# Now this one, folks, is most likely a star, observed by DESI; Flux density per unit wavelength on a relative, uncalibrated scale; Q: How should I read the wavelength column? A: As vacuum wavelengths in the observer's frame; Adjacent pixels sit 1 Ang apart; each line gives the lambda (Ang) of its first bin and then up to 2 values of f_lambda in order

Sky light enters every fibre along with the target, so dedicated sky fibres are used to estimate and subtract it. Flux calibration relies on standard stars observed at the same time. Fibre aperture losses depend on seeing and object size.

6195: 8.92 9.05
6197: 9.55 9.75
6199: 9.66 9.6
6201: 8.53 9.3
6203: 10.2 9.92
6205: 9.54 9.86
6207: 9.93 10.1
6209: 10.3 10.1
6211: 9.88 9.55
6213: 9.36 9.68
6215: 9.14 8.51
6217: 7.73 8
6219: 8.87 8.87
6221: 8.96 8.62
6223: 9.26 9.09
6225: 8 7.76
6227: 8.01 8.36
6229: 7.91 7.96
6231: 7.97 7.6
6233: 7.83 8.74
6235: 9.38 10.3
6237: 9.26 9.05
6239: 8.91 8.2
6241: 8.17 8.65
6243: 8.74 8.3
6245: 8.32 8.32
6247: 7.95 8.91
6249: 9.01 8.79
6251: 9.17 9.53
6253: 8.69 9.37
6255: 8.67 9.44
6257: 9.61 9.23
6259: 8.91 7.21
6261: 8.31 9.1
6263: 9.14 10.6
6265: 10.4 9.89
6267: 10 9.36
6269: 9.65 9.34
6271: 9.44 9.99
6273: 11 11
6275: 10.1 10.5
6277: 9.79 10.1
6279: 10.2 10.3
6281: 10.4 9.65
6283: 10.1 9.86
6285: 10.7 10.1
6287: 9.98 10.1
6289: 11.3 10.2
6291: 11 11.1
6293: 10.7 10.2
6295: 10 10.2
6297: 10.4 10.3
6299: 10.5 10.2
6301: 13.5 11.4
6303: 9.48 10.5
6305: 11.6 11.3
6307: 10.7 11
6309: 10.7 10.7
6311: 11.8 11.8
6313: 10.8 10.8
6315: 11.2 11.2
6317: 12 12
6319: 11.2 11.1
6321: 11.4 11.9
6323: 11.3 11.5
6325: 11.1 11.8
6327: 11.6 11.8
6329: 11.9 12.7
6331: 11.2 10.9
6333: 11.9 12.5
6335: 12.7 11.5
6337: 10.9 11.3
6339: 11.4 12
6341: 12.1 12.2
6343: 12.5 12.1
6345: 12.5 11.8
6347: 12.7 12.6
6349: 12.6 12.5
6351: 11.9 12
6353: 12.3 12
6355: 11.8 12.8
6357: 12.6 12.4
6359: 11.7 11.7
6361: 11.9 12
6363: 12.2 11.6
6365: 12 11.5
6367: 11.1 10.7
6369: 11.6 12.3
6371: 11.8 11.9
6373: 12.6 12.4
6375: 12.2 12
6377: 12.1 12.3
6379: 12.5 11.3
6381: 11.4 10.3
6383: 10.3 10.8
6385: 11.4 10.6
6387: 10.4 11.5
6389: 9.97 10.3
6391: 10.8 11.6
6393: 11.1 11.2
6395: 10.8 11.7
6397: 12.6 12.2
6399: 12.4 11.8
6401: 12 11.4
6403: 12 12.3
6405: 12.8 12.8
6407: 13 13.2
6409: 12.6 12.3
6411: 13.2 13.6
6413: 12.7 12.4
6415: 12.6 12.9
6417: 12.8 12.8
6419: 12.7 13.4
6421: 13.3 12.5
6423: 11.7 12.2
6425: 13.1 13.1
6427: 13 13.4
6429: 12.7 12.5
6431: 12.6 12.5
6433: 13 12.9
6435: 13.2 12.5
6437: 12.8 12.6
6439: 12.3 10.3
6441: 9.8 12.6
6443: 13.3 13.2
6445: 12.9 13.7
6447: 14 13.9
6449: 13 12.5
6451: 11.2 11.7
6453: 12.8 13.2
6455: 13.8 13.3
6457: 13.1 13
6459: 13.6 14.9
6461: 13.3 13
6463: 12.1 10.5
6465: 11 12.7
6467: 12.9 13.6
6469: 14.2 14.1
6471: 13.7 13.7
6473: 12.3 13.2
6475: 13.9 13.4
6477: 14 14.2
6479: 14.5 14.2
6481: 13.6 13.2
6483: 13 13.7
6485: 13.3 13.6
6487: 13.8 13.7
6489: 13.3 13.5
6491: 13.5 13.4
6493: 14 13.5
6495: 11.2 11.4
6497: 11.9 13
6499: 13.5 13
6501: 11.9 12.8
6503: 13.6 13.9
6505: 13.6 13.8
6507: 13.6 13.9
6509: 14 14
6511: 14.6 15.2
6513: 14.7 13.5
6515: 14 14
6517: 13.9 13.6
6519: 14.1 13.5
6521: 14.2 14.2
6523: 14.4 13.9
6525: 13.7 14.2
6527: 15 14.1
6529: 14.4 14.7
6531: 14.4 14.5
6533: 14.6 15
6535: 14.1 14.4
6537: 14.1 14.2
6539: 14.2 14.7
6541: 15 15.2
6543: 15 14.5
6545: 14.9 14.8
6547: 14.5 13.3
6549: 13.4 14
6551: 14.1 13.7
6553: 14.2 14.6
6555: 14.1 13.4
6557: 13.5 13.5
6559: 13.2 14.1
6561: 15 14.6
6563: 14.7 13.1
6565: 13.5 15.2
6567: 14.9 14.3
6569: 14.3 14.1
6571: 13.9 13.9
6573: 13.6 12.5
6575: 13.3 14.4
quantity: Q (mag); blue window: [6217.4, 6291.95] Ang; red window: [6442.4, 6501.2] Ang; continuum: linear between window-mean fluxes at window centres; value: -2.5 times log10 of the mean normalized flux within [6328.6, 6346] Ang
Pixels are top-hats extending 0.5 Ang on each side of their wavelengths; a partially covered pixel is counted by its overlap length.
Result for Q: -0.111 mag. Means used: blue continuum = 9.25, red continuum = 13.2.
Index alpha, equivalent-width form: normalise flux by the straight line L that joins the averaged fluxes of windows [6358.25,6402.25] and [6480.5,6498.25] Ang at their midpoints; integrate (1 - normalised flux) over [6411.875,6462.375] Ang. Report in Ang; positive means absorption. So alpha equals -1.77 Ang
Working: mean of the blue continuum 11.6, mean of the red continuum 13.1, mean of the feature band 12.8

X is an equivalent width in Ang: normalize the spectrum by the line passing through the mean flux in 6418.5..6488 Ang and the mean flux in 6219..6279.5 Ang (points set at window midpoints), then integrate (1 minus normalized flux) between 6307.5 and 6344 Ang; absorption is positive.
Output -3.6 Ang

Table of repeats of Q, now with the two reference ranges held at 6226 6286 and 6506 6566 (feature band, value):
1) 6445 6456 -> -0.03 mag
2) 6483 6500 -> 0.02 mag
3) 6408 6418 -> -0.07 mag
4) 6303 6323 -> -0.10 mag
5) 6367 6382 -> -0.05 mag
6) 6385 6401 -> 0.03 mag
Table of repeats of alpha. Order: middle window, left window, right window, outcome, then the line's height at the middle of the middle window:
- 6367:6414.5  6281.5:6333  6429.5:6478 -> 1.1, 12.1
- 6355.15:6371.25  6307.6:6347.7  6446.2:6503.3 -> 0.2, 12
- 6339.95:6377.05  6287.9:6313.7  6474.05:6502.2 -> -1.5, 11.6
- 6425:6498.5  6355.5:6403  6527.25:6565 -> -0.5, 12.9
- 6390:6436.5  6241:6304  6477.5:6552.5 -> -1.1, 12.2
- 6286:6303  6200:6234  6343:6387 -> -0.3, 10.5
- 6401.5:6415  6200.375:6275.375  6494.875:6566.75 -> -0.8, 11.9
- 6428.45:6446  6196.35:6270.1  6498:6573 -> -0.1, 12.4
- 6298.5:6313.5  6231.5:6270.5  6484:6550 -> -1.6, 9.99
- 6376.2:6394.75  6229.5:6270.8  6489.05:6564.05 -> 0.4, 11.4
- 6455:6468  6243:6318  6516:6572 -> 0.1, 12.9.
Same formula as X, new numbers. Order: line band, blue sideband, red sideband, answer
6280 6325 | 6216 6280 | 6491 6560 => -3.9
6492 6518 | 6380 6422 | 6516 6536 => 0.7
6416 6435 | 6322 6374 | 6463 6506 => -0.2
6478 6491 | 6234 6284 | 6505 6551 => -0.2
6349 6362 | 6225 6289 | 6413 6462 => -1.1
